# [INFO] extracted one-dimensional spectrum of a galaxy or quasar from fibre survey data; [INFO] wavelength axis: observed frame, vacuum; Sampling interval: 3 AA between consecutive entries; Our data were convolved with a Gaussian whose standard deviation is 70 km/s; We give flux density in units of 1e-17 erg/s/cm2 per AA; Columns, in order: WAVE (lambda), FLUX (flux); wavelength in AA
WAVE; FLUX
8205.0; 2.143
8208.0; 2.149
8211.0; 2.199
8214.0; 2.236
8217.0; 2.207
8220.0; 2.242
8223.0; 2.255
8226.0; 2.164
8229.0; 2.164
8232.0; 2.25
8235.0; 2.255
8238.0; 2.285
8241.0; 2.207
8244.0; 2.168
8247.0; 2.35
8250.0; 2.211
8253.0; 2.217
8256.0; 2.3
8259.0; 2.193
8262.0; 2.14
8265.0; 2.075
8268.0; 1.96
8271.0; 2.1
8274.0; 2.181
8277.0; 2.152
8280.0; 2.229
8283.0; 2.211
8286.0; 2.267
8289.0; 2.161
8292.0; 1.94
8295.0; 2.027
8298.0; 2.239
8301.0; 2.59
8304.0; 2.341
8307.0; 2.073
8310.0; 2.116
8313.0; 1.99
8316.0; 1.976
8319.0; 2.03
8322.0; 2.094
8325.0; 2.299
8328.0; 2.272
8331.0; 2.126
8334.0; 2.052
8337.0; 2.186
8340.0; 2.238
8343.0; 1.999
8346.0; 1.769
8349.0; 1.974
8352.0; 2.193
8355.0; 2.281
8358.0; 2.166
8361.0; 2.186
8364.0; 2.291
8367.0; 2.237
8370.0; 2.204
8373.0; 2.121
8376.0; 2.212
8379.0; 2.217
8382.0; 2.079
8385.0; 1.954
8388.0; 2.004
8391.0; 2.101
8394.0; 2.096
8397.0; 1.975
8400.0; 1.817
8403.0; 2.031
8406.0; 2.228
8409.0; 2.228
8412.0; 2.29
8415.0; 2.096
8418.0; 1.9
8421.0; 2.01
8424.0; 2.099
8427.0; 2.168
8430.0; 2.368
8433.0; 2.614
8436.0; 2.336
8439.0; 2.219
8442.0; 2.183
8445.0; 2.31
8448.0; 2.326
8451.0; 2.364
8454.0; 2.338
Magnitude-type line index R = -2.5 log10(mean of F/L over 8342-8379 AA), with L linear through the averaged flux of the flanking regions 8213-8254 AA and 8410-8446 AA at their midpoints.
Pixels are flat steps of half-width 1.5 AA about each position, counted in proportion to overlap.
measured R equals 0.04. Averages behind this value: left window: 2.23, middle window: 2.14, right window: 2.21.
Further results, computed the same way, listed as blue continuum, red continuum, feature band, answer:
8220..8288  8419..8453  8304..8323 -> 0.08 mag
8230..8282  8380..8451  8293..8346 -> 0.02 mag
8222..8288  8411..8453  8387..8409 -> 0.09 mag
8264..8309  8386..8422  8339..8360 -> 0.01 mag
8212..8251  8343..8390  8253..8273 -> 0.03 mag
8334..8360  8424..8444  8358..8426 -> 0.05 mag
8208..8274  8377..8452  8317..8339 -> 0.01 mag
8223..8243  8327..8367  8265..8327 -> 0.01 mag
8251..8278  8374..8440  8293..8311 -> -0.04 mag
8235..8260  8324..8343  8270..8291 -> 0.02 mag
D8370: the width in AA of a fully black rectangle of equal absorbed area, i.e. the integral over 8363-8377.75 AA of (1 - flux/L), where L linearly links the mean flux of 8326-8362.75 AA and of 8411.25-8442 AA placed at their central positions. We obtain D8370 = -0.42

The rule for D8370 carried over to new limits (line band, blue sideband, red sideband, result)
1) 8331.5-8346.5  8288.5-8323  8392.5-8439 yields 0.5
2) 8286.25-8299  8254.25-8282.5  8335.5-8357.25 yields 0.2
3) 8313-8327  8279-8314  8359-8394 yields 0.5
